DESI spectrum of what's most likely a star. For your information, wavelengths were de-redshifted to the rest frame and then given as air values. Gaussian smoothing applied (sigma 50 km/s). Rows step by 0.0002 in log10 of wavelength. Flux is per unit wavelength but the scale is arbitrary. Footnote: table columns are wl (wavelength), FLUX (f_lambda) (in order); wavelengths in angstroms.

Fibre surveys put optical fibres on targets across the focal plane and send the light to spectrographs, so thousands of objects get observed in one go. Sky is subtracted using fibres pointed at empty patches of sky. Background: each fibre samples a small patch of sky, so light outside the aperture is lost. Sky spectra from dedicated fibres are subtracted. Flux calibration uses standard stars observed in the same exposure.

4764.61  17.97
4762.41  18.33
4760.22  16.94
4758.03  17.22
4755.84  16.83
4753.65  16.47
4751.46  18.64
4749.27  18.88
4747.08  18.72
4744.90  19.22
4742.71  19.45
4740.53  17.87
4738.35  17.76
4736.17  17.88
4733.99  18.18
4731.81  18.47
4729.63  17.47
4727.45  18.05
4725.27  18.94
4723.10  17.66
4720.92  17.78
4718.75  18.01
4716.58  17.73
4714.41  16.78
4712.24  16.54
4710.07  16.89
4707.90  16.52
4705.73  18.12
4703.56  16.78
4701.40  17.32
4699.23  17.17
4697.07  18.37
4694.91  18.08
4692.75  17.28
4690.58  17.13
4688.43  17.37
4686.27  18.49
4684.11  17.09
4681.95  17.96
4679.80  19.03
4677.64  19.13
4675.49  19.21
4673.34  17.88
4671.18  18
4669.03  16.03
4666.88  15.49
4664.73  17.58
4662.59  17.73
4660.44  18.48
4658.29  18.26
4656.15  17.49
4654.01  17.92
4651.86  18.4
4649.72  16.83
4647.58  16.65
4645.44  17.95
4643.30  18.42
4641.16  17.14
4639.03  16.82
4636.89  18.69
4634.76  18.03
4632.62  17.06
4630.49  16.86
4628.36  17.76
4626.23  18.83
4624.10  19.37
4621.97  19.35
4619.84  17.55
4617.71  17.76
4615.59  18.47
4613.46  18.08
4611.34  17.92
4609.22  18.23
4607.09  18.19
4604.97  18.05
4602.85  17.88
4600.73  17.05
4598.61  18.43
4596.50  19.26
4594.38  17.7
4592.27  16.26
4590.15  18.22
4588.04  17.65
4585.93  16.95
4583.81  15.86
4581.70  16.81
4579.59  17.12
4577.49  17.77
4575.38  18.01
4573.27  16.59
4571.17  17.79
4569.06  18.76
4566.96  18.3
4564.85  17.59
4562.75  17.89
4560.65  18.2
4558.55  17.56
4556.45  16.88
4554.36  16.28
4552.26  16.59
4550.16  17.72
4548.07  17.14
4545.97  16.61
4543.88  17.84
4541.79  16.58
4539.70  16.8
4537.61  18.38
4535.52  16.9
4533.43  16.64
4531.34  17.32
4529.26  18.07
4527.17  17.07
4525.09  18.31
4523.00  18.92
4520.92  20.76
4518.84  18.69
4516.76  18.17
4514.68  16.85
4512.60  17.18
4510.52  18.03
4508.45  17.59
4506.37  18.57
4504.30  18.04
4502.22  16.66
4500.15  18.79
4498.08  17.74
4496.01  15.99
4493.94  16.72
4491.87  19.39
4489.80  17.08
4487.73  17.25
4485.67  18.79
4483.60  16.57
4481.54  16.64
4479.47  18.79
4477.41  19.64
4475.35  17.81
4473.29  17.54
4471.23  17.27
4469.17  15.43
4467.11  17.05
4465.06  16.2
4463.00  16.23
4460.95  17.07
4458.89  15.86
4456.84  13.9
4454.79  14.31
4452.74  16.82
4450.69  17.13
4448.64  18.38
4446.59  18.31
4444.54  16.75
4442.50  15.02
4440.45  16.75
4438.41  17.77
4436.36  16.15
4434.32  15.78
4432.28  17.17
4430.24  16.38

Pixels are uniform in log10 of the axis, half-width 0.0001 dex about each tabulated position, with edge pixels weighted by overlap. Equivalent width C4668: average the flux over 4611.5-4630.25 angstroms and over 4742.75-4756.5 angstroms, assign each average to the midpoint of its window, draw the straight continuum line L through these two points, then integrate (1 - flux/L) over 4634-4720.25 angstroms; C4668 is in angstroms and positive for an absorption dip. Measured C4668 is 3.2 angstroms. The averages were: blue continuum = 18.3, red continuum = 18.3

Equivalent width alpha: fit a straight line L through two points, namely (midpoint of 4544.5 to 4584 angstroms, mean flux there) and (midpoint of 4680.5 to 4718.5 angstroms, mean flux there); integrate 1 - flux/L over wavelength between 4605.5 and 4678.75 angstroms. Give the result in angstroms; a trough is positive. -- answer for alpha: -1.97 angstroms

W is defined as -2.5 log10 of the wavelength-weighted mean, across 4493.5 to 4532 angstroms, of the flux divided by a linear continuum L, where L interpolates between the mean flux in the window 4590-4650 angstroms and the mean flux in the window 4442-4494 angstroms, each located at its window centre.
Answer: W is -0.04 mag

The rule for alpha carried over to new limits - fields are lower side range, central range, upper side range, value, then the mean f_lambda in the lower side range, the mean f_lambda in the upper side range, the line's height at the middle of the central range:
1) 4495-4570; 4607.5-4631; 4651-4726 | -0.8 angstroms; 17.6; 17.7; 17.7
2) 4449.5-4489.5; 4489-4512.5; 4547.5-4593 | -0.9 angstroms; 16.9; 17.4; 17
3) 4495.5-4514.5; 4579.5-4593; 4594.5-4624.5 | 0.8 angstroms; 17.6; 18.2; 18.1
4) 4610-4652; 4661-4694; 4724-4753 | 0.7 angstroms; 17.9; 18.4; 18.1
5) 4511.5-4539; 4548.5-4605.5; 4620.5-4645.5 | 1.4 angstroms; 17.9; 18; 18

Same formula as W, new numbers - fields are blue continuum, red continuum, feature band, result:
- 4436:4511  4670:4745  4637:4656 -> 0.01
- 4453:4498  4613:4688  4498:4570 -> -0.03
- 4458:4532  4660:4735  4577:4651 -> -0.01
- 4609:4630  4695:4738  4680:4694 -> 0.01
